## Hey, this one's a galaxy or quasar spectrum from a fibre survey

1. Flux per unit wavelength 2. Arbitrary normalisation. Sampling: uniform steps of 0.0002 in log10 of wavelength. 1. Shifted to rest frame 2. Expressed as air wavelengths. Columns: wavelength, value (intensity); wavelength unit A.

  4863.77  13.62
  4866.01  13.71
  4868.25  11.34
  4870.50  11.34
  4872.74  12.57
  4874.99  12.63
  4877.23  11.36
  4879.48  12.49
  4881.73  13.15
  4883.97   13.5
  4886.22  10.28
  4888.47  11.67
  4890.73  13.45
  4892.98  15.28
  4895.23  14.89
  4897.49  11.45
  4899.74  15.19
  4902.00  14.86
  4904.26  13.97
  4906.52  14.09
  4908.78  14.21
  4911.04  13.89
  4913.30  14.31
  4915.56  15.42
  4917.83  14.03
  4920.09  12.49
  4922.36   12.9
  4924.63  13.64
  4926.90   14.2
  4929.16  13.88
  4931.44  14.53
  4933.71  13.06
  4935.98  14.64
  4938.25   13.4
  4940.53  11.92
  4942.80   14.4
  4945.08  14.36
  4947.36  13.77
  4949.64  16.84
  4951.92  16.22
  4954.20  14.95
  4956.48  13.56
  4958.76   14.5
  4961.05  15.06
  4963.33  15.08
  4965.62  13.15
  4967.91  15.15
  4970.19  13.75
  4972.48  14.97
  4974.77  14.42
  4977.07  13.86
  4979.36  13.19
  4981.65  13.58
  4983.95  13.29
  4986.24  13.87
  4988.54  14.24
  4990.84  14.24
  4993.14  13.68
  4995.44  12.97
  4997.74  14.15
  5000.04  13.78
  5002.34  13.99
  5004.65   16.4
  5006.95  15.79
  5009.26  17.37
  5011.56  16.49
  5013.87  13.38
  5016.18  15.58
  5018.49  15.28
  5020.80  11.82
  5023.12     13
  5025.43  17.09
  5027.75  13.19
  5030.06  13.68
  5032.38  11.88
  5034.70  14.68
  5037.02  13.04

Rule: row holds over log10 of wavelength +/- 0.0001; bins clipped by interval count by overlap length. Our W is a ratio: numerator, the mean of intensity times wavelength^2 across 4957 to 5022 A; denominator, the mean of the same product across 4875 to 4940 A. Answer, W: 1.10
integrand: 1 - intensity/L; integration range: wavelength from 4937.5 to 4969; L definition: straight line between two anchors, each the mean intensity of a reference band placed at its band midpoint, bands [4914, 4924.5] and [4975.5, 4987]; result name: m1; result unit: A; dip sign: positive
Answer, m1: -1.9 A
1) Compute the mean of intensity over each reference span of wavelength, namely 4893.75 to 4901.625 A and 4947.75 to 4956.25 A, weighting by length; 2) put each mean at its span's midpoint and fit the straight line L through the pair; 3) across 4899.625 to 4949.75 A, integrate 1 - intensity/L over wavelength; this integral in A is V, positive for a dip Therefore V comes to 2.5 A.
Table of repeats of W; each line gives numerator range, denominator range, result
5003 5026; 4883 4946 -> 1.15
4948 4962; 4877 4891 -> 1.27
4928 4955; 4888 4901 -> 1.06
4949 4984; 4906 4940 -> 1.06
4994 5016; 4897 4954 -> 1.09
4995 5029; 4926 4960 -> 1.06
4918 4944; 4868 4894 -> 1.11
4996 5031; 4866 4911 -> 1.18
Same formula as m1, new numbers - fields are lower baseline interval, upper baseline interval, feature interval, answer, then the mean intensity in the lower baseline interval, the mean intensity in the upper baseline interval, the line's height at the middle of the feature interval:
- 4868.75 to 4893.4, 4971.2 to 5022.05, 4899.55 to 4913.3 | -1.6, 12.4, 14.4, 12.8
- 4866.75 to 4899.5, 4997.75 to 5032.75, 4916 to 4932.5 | -0.6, 12.6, 14.6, 13.2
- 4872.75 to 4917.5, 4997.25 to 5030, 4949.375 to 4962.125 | -0.8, 13.5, 14.8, 14.1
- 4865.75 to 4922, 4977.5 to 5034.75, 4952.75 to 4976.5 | -1.0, 13.3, 14.3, 13.9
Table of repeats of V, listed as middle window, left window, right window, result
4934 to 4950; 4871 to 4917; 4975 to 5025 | -0.20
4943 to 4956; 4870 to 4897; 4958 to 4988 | -1.24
